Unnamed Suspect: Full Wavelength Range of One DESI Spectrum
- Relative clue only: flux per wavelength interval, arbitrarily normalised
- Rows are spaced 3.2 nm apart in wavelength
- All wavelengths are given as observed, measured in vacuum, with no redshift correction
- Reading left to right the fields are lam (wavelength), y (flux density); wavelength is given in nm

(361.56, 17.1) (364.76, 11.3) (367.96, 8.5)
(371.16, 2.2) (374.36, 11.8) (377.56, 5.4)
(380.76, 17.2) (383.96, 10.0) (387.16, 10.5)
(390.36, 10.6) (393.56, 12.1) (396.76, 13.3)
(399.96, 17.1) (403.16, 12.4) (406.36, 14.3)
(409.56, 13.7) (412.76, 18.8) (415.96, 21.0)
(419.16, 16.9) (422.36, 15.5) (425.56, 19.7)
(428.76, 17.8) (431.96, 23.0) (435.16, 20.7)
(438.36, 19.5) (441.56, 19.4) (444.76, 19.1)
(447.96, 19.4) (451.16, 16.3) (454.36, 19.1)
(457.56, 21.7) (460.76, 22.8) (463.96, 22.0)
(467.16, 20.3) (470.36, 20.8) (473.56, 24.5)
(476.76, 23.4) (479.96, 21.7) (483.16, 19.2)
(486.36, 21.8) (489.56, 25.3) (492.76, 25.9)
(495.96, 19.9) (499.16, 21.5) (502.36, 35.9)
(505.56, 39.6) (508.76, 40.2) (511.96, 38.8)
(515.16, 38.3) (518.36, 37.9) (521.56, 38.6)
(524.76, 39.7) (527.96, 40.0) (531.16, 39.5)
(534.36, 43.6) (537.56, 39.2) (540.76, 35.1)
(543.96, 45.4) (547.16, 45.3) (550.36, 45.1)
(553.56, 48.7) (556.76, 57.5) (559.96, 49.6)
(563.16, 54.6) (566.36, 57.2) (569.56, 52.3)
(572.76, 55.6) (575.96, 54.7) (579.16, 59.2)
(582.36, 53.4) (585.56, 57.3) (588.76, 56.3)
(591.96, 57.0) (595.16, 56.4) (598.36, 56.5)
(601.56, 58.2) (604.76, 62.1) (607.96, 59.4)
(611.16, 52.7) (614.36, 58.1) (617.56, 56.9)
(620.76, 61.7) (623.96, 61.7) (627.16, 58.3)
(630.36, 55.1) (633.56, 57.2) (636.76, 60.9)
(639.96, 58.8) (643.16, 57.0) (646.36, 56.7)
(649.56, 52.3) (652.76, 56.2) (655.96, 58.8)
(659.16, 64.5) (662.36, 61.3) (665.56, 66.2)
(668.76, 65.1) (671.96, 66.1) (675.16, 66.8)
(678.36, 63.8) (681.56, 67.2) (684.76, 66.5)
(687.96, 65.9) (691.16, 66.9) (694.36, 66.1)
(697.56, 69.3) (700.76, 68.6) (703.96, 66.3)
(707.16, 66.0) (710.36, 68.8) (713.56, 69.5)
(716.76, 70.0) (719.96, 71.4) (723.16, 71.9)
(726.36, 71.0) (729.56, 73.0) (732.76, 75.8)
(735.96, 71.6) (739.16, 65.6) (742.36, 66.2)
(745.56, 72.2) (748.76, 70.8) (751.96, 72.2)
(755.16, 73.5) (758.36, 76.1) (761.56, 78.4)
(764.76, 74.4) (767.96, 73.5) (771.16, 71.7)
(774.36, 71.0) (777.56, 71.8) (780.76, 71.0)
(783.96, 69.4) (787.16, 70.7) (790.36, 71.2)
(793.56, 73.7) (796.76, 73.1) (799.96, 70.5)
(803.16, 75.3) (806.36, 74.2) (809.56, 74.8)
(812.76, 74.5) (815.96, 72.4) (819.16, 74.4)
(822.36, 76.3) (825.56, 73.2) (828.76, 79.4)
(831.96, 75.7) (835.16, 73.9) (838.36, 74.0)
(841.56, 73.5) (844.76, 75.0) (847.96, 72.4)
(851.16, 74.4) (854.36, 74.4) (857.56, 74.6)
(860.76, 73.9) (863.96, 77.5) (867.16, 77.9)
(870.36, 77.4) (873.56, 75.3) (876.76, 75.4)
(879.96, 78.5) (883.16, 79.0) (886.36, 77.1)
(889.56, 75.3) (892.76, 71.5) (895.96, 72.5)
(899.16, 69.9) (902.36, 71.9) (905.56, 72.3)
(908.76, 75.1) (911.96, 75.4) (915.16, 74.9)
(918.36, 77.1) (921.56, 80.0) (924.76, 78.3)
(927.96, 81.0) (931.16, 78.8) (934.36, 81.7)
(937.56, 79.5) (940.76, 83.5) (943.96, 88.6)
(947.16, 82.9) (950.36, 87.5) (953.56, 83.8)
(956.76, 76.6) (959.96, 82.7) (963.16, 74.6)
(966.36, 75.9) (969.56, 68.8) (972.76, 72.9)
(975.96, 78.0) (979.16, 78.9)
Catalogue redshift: 0.257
